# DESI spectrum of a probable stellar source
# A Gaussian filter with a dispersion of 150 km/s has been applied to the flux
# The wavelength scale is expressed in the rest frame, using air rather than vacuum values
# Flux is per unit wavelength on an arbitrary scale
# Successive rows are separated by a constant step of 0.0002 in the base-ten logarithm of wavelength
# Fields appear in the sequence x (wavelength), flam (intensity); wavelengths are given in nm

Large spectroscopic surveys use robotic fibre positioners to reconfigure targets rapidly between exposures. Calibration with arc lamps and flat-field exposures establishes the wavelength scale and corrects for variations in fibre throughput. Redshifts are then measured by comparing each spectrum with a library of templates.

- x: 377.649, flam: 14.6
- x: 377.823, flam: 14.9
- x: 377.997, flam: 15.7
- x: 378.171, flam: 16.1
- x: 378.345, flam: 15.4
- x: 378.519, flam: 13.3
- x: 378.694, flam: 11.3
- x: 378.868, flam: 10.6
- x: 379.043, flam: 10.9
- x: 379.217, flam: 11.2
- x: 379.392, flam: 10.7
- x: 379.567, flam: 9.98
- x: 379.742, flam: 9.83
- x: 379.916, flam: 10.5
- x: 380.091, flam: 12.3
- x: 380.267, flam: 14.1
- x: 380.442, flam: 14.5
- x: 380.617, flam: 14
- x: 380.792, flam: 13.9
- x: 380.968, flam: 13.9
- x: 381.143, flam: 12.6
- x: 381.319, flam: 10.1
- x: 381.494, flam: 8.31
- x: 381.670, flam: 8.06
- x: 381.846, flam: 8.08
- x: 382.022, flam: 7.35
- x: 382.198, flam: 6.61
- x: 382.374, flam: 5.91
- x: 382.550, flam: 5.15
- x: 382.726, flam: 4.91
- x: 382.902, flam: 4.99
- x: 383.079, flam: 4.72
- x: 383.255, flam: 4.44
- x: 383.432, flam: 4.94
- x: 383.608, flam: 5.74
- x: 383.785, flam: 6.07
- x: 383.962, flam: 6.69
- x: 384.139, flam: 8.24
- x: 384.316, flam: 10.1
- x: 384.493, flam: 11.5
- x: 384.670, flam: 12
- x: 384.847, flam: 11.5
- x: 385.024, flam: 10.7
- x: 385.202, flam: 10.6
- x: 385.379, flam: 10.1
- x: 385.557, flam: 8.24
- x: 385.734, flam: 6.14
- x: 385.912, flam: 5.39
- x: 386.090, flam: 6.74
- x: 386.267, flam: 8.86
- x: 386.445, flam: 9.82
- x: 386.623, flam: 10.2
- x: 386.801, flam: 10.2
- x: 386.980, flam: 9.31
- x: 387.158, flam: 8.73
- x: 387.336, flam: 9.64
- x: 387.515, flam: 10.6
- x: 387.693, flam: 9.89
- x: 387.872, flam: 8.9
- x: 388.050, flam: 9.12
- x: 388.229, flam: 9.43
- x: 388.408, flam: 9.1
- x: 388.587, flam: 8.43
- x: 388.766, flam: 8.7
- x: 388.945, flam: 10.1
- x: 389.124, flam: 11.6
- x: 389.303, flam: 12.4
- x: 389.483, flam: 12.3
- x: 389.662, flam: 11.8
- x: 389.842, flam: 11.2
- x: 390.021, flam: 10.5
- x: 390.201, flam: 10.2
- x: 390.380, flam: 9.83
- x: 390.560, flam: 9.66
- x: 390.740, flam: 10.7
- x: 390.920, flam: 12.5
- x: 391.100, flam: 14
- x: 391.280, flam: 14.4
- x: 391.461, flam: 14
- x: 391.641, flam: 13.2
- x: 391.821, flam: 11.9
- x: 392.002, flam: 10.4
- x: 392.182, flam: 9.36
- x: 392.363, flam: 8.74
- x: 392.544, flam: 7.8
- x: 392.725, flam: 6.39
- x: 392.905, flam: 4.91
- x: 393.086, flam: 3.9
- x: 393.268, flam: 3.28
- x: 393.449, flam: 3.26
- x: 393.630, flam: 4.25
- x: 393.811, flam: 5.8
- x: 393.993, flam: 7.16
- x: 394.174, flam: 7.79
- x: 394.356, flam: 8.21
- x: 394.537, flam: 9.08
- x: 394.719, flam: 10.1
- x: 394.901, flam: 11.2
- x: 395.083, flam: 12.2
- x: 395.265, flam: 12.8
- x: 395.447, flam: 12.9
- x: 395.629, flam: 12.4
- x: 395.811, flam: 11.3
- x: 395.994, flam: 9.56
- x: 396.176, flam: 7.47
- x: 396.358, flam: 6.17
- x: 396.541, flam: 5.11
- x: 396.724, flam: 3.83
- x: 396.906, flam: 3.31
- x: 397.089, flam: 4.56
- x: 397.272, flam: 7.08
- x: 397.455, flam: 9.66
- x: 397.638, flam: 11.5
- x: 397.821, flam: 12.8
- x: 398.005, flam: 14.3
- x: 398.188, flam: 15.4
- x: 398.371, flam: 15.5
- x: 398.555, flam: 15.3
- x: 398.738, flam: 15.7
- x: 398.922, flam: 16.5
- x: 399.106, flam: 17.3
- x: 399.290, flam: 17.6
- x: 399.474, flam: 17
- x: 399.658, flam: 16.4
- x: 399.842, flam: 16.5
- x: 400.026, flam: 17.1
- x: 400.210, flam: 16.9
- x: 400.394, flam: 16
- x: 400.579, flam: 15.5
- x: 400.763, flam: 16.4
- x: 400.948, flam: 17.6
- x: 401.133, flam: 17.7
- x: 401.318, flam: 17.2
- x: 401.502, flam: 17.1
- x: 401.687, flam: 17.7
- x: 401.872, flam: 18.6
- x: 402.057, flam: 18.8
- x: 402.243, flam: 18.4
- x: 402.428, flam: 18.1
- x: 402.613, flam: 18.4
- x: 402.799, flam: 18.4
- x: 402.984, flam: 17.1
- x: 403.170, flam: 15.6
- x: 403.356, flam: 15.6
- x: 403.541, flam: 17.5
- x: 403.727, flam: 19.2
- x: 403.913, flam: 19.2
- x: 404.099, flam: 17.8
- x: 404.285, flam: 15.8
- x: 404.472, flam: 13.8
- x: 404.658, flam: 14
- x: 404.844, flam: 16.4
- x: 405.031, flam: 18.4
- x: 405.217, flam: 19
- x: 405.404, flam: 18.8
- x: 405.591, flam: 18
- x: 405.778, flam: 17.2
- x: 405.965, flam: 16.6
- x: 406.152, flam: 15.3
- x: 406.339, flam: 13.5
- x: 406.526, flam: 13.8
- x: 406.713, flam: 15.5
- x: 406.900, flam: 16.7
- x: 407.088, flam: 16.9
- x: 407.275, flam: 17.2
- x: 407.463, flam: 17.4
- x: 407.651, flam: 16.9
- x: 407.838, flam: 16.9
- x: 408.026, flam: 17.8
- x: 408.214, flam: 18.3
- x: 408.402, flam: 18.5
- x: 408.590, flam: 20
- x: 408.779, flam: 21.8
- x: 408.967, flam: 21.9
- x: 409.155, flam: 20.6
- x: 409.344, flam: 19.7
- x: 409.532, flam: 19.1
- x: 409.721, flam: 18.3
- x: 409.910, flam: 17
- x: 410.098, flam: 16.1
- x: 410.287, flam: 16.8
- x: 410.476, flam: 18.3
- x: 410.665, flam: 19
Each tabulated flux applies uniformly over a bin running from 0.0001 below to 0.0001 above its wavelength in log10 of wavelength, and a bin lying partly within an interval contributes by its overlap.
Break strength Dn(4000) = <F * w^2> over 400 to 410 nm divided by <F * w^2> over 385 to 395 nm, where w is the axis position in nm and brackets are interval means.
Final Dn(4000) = 2.03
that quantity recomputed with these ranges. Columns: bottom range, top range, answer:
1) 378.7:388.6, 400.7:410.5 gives 2.13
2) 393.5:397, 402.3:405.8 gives 2.15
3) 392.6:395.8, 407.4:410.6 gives 2.47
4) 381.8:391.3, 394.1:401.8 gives 1.50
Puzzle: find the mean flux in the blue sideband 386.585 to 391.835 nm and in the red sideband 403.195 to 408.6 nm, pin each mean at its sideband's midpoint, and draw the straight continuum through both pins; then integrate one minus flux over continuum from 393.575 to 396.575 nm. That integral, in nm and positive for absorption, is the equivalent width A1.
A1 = 0.874 nm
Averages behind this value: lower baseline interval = 10.7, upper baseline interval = 16.9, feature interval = 9.16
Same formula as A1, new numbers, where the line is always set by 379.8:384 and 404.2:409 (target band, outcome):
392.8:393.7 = 0.617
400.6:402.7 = -0.315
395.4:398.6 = 0.946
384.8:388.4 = 0.386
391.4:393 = 0.345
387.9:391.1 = 0.220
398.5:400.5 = -0.259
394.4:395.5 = 0.164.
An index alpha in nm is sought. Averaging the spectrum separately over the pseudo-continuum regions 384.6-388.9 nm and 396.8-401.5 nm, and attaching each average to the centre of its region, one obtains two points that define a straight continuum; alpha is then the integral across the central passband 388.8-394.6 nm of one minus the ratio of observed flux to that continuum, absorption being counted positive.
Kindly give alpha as 0.92 nm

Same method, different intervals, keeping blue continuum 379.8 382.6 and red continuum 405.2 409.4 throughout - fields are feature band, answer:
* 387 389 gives 0.485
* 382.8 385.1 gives 0.705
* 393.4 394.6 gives 0.638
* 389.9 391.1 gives 0.200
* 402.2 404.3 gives -0.135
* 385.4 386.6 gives 0.401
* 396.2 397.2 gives 0.672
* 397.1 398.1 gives 0.297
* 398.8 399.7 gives -0.087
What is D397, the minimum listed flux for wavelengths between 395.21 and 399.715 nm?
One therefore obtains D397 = 3.31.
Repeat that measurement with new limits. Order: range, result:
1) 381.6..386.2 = 4.44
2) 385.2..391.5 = 5.39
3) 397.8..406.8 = 12.8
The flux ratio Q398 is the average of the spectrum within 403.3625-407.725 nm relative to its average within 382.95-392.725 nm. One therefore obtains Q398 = 1.7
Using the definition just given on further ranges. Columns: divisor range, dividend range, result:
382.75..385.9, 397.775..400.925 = 2.03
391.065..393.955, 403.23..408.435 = 2.02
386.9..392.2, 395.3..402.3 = 1.27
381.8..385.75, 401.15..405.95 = 2.29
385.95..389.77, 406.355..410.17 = 1.84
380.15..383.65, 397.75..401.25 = 1.87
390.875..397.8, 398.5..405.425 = 1.96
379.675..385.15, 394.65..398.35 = 1.08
